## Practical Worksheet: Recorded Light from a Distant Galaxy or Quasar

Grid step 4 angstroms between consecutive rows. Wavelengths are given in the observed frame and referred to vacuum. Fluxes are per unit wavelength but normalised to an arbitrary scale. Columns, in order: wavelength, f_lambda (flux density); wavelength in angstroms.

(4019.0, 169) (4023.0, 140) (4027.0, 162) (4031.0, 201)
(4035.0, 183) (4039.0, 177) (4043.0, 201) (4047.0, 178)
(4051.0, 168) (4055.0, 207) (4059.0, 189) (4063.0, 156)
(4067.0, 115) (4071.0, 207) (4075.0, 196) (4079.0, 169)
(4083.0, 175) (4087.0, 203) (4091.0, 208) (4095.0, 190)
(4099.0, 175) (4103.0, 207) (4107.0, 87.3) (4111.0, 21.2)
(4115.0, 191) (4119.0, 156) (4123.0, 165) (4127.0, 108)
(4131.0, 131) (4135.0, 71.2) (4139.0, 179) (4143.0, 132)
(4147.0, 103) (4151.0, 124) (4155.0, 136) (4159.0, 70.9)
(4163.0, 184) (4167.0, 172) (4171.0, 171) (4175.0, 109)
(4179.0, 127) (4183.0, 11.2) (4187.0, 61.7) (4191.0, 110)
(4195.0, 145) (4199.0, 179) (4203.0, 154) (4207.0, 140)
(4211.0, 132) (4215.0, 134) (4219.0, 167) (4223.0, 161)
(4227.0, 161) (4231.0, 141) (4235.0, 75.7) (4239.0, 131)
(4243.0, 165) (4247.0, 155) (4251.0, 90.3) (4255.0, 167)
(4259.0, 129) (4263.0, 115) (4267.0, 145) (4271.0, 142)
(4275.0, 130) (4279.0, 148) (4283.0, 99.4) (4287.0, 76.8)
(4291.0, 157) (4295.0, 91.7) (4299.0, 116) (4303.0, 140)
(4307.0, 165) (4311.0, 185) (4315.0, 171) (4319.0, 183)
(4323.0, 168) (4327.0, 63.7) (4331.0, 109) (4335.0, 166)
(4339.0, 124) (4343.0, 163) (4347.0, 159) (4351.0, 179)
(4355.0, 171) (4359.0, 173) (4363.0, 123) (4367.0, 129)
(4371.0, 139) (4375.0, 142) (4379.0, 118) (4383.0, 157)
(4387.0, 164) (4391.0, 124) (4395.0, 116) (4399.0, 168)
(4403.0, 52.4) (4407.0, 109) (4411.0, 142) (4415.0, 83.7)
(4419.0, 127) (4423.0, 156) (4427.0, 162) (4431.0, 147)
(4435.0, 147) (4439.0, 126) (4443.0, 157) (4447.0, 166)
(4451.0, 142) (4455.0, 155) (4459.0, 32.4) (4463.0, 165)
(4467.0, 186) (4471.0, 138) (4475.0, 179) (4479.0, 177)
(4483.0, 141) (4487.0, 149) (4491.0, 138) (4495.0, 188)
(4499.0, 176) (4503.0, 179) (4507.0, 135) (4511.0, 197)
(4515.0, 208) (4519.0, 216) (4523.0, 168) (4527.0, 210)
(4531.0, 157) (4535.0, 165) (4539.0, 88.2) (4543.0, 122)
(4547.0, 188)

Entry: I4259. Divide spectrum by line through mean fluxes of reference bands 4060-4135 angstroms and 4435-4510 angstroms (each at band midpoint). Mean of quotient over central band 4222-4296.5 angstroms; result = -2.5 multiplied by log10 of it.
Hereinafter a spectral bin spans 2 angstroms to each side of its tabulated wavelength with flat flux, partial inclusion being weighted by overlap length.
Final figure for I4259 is 0.19 mag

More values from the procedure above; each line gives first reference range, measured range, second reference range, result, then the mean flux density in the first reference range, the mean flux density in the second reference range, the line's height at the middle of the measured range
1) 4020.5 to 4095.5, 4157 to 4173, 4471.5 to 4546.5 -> 0.18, 180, 166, 177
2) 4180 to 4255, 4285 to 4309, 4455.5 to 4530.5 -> 0.13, 130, 165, 140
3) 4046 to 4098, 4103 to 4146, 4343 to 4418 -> 0.34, 182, 137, 174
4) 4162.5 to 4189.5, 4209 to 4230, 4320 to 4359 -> -0.21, 116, 147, 124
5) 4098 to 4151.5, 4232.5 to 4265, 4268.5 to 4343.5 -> 0.05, 132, 136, 135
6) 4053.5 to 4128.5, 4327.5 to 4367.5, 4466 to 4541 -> 0.14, 165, 168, 167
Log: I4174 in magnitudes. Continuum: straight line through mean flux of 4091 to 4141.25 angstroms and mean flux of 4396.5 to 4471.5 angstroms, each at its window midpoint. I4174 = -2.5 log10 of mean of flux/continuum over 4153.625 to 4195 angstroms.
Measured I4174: 0.211 mag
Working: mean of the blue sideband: 143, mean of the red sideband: 135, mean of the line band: 116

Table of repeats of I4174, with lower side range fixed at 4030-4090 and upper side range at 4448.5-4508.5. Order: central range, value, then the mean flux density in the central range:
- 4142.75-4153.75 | 0.42 mag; 119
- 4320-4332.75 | 0.34 mag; 119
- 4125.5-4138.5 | 0.50 mag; 112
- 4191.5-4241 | 0.20 mag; 142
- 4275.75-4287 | 0.39 mag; 116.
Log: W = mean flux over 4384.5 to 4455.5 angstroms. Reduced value 136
